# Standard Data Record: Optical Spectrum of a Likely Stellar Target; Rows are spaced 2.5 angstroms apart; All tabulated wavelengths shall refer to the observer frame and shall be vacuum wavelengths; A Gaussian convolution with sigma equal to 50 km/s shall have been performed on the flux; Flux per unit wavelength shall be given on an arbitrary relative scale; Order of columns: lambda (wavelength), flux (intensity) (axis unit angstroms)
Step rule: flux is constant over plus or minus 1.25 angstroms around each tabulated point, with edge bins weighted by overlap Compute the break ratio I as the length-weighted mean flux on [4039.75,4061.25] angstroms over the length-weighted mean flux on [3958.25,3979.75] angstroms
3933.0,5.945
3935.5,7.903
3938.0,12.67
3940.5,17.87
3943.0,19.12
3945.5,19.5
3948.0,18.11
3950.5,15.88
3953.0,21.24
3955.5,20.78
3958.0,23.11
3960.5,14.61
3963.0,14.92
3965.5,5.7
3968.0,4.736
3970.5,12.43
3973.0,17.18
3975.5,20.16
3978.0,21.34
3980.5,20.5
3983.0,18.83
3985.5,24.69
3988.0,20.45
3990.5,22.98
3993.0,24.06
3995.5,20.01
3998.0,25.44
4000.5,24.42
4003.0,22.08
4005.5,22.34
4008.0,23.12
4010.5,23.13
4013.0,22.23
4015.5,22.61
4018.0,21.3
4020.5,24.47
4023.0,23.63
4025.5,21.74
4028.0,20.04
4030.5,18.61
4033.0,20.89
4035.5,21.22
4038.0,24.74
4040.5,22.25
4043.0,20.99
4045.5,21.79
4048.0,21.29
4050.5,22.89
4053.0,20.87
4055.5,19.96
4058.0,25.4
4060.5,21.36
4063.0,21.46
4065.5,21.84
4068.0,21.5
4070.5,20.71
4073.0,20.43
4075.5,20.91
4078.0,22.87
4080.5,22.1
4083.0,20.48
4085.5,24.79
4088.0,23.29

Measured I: 1.51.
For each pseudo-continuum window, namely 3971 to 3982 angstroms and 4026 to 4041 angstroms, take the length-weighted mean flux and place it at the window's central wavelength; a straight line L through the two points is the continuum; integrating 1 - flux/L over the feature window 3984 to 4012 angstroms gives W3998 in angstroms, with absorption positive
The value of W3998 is -4.1 angstroms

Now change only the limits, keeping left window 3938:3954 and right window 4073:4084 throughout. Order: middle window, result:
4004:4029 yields -3.24 angstroms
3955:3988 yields 3.33 angstroms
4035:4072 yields -1.86 angstroms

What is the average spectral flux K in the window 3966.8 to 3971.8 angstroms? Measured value 8.71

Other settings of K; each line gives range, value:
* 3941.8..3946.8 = 19.3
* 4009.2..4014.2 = 22.7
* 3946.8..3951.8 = 17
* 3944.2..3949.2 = 18.8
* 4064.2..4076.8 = 21.1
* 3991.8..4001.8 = 23.5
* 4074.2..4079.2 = 21.9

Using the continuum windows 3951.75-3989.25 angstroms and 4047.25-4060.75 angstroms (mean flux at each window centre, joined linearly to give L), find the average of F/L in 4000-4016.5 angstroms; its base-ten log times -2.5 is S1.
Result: -0.17 mag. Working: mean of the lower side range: 17.4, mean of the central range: 22.8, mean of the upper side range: 22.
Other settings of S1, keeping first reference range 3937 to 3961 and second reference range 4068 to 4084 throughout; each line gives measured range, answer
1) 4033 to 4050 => -0.076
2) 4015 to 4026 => -0.141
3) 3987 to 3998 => -0.150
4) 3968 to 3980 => 0.150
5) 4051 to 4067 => -0.049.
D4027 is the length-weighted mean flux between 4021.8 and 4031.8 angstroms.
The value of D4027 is 21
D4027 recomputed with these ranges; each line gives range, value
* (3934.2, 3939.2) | 10.2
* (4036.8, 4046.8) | 22.4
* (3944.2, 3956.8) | 19.1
